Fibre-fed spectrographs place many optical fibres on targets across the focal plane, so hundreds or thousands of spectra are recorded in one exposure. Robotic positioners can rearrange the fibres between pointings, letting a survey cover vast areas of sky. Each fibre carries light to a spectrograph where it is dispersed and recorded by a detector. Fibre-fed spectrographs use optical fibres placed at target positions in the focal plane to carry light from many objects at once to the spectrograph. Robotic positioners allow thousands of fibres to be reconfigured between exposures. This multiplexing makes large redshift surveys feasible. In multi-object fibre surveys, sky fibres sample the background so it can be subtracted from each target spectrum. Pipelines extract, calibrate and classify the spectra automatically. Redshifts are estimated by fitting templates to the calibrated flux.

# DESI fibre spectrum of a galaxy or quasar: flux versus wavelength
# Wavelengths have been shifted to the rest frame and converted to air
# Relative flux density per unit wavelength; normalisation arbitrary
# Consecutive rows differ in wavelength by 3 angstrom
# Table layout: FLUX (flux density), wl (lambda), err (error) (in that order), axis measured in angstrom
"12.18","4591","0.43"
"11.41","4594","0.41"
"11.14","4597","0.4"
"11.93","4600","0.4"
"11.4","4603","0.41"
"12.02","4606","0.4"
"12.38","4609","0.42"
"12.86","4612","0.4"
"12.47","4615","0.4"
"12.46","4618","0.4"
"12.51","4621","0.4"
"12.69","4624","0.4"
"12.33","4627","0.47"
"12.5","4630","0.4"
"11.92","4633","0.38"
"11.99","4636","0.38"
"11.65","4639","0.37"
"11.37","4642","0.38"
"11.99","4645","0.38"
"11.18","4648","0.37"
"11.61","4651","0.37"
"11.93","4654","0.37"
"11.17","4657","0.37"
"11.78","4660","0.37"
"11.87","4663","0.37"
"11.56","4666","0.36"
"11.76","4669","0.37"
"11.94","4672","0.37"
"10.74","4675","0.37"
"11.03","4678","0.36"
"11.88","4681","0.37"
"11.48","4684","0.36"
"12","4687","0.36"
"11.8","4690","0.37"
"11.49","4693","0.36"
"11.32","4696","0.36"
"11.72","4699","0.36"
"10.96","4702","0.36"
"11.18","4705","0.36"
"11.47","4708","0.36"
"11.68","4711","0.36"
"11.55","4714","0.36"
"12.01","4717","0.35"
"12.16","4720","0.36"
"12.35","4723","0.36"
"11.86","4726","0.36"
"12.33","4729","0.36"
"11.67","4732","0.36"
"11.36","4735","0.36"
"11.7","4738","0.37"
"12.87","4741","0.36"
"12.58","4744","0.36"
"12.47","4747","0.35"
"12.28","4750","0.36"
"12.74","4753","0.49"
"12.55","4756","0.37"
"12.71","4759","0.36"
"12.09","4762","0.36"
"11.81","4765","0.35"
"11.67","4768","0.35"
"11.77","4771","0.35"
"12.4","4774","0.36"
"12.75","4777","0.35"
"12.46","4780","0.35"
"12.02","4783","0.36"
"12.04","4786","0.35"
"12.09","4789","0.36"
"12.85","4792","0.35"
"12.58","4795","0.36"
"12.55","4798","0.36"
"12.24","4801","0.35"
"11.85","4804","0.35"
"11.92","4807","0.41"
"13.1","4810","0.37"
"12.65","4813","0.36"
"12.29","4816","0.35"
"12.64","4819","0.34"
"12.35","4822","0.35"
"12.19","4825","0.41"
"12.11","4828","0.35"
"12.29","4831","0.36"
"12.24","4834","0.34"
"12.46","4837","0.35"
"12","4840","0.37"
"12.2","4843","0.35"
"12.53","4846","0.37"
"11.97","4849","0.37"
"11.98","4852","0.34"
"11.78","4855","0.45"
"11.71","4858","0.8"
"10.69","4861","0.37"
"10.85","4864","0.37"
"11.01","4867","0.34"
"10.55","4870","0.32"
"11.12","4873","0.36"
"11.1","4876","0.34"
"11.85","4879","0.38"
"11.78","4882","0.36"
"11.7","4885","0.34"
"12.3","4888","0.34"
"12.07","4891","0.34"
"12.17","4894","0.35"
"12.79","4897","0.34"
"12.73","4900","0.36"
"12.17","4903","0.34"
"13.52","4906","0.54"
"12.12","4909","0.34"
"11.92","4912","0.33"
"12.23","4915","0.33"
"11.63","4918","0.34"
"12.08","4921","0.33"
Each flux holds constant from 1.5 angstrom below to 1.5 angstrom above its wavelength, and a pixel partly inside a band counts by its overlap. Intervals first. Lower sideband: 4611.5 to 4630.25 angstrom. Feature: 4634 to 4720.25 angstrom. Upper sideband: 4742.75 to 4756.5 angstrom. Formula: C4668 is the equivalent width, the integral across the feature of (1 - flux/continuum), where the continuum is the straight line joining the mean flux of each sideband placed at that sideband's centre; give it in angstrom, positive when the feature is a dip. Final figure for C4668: 6.46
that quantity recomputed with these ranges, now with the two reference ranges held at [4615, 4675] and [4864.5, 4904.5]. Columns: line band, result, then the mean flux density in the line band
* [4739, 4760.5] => -1.3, 12.6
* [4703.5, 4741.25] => 0.1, 11.8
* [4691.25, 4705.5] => 0.6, 11.4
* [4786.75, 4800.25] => -0.8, 12.5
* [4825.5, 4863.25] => -0.6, 12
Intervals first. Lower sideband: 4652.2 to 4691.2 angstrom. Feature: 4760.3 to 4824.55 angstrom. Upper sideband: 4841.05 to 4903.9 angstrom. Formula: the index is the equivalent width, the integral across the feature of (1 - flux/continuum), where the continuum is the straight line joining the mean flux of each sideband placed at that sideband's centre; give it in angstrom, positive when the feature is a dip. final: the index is -3.2 angstrom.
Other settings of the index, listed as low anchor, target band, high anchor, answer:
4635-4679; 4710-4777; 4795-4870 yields -1.87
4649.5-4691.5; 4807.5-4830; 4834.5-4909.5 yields -1.20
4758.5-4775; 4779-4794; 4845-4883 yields -0.49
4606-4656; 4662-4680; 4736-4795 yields 1.01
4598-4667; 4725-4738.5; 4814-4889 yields 0.14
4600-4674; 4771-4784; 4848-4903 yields -0.60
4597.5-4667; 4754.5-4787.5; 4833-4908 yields -0.78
